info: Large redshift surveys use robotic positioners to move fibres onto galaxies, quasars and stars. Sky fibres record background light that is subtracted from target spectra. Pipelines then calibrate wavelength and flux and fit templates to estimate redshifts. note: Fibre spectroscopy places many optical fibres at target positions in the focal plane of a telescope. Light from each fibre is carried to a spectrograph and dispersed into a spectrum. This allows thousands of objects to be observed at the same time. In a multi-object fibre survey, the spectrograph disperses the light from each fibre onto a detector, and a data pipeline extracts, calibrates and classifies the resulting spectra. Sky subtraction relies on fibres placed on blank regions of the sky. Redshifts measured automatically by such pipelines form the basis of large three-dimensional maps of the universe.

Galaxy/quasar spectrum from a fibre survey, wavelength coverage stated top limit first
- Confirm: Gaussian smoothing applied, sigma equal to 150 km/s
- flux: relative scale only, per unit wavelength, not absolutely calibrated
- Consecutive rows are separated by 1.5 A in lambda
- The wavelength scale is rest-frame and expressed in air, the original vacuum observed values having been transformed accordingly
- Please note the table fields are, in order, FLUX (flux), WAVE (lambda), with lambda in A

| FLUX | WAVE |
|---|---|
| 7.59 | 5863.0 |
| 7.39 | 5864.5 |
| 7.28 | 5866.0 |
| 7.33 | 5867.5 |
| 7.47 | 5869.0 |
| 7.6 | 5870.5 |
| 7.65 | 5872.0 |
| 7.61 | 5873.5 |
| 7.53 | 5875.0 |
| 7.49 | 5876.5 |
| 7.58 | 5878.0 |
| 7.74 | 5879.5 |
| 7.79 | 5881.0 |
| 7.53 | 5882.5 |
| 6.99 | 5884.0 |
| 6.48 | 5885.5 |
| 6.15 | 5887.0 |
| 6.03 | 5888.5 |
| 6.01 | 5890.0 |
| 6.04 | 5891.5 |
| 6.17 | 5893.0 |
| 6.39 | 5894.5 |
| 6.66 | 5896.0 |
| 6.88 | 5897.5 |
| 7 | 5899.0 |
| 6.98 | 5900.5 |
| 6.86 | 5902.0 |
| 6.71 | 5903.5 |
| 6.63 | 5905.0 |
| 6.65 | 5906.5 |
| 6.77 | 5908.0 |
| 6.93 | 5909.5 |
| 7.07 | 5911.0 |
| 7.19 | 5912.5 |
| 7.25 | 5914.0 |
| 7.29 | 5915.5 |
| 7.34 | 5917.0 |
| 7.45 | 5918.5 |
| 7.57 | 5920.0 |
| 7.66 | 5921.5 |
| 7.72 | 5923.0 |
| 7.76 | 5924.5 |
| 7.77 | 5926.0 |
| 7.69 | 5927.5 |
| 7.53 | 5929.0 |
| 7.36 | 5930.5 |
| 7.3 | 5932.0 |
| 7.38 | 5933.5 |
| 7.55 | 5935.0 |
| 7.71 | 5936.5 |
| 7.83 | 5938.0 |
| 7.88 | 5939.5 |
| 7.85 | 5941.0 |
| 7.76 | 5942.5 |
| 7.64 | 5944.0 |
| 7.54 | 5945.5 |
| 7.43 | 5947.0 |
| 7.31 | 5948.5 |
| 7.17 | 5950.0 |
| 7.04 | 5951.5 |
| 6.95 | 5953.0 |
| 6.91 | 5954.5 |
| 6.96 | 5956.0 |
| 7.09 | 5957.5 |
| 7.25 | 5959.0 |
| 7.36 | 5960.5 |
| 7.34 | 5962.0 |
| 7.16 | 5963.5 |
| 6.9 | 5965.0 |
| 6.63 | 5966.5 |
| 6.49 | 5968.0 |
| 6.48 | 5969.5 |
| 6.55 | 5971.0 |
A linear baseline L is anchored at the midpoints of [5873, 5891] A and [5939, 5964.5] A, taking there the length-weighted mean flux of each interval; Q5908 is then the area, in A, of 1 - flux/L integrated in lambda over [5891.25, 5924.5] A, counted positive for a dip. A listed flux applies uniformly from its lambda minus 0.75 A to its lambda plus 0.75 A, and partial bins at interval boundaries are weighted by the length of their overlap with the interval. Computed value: 0.7 A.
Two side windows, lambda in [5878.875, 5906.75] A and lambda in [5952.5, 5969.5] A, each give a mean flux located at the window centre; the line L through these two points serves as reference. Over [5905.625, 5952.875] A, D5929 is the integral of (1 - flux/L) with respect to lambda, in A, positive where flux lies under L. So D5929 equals -3.9 A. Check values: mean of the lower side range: 6.72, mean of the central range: 7.42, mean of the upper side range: 6.98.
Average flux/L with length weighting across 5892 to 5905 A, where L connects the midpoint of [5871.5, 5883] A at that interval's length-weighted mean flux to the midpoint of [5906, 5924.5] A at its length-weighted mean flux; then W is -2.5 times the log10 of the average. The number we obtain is 0.11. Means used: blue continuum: 7.62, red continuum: 7.27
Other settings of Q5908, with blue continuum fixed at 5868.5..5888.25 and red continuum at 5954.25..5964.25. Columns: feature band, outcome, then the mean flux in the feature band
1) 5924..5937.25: -0.6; 7.56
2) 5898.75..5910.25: 0.7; 6.81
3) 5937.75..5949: -0.7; 7.65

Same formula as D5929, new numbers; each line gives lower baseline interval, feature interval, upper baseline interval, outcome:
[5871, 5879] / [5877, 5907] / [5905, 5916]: 2.2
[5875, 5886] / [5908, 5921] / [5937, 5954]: 0.4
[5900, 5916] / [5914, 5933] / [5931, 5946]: -0.6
